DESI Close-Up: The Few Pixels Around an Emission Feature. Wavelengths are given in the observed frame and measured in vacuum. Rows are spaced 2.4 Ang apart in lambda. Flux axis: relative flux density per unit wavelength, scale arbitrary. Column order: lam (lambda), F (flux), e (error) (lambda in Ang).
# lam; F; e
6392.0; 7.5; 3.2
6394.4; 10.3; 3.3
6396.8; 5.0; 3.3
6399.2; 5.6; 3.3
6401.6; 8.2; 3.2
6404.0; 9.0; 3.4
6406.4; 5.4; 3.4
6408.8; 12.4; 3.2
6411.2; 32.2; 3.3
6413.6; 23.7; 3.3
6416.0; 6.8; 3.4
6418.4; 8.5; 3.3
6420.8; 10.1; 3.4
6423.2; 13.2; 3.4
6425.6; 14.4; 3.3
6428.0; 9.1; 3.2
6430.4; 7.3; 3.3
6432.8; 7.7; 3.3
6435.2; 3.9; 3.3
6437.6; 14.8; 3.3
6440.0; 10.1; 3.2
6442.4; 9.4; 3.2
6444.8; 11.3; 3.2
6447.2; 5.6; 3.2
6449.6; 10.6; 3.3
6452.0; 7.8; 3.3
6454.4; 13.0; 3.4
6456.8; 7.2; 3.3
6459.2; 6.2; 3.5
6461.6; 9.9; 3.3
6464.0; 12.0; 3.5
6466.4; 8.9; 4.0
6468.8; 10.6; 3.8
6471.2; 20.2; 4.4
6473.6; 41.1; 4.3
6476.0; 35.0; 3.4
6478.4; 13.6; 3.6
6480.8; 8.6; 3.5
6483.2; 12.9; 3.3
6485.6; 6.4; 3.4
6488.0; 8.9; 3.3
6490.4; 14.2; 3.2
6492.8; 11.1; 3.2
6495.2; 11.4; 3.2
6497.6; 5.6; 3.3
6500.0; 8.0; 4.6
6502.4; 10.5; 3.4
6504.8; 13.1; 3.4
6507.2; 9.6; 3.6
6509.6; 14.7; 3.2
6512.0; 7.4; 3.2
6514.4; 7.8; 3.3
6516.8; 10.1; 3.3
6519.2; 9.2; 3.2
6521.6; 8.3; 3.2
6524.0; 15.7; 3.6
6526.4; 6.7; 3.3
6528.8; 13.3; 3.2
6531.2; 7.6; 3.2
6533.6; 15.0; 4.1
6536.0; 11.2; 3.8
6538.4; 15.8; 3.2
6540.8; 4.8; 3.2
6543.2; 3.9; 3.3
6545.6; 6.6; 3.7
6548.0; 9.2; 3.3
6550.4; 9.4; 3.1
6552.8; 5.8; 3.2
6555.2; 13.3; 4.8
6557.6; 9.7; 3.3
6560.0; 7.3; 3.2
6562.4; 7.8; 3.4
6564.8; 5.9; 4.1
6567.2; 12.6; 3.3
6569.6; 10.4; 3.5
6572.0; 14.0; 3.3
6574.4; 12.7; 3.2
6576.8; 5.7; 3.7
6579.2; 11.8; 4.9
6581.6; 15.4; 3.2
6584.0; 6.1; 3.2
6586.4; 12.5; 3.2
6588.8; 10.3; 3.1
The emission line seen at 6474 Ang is [O III]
